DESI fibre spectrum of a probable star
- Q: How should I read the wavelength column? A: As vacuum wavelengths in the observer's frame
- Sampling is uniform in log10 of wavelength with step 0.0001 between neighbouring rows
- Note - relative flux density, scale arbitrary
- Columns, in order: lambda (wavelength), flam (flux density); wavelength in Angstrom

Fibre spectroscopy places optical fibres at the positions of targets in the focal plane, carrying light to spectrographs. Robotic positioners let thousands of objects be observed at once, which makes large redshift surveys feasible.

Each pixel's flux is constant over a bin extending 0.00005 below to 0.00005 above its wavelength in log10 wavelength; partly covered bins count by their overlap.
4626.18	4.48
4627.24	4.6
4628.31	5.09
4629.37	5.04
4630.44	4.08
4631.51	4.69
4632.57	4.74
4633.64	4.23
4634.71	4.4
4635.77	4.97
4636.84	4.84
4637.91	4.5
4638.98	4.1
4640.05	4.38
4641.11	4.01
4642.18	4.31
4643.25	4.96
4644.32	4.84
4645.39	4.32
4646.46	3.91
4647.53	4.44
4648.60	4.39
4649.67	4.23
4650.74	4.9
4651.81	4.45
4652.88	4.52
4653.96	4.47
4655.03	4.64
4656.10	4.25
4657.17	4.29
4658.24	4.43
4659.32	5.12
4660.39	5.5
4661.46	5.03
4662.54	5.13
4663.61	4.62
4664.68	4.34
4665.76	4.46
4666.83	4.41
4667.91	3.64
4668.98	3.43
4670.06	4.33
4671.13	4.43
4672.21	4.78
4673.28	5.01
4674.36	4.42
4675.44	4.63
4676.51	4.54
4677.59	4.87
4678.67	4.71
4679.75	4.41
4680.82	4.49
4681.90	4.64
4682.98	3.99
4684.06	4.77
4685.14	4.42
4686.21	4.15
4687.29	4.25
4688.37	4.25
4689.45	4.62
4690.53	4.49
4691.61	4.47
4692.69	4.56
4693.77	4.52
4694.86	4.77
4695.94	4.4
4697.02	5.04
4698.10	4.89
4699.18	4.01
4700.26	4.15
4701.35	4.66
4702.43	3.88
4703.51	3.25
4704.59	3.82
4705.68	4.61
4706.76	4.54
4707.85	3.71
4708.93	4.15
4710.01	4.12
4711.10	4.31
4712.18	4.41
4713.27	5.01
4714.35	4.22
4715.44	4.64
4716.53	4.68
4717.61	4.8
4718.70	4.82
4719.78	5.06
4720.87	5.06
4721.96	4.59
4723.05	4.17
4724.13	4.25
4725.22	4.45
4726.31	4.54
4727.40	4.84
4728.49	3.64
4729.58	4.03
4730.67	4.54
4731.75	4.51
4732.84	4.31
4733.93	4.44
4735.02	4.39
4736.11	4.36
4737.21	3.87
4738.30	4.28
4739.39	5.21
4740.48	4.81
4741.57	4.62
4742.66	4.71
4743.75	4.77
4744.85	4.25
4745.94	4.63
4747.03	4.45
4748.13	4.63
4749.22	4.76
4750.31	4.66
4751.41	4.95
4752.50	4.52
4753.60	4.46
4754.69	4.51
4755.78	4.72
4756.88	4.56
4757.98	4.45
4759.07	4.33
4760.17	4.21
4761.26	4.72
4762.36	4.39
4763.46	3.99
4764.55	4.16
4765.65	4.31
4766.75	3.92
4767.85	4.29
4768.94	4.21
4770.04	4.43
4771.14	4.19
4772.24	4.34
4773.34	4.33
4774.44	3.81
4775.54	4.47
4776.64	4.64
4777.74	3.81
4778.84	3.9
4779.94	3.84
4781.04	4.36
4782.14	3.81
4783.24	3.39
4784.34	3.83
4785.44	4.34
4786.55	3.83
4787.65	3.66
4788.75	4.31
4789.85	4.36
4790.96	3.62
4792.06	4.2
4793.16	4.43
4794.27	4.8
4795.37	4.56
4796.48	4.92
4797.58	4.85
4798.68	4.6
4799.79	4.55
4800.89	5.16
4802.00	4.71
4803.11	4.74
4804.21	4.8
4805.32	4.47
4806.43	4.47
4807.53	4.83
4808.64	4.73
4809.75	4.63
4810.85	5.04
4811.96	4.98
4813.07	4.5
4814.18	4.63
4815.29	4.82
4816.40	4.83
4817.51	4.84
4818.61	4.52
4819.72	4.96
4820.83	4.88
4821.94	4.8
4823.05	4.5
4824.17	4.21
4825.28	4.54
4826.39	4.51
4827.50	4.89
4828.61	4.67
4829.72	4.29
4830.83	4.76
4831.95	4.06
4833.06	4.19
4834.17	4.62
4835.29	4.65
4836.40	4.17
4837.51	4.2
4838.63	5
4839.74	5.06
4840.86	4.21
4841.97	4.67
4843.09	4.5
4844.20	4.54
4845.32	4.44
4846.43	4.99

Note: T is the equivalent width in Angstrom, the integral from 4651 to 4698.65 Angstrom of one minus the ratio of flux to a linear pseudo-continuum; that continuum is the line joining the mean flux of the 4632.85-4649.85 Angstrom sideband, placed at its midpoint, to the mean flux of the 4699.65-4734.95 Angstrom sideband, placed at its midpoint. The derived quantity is -1.4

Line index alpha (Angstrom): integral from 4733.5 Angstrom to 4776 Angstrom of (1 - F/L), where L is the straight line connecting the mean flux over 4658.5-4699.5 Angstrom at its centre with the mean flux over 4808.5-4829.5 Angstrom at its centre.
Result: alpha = 1.7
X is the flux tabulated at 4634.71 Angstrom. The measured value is 4.4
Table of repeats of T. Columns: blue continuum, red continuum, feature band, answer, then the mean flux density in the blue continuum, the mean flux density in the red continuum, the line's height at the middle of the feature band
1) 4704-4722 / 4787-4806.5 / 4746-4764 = -0.1 Angstrom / 4.5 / 4.51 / 4.5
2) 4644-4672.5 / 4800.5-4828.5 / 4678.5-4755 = 1.8 Angstrom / 4.49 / 4.72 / 4.57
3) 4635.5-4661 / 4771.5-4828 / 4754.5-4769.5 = 0.5 Angstrom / 4.53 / 4.46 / 4.48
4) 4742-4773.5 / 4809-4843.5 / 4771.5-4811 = 1.5 Angstrom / 4.44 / 4.62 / 4.53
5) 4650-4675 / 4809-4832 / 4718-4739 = 0.7 Angstrom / 4.54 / 4.67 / 4.6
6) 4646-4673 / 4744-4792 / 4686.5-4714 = 0.3 Angstrom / 4.49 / 4.27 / 4.41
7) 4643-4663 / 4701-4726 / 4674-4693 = 0.1 Angstrom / 4.61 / 4.4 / 4.51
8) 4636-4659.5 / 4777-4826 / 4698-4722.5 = 0.4 Angstrom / 4.46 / 4.47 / 4.47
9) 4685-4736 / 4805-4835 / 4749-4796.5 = 2.8 Angstrom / 4.41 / 4.64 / 4.54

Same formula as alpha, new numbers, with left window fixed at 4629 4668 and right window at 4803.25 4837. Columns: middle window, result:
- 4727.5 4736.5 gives 0.5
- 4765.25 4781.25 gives 1.5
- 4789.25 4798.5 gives 0.3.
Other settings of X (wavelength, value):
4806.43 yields 4.47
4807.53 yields 4.83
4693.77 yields 4.52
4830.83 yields 4.76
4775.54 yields 4.47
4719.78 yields 5.06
